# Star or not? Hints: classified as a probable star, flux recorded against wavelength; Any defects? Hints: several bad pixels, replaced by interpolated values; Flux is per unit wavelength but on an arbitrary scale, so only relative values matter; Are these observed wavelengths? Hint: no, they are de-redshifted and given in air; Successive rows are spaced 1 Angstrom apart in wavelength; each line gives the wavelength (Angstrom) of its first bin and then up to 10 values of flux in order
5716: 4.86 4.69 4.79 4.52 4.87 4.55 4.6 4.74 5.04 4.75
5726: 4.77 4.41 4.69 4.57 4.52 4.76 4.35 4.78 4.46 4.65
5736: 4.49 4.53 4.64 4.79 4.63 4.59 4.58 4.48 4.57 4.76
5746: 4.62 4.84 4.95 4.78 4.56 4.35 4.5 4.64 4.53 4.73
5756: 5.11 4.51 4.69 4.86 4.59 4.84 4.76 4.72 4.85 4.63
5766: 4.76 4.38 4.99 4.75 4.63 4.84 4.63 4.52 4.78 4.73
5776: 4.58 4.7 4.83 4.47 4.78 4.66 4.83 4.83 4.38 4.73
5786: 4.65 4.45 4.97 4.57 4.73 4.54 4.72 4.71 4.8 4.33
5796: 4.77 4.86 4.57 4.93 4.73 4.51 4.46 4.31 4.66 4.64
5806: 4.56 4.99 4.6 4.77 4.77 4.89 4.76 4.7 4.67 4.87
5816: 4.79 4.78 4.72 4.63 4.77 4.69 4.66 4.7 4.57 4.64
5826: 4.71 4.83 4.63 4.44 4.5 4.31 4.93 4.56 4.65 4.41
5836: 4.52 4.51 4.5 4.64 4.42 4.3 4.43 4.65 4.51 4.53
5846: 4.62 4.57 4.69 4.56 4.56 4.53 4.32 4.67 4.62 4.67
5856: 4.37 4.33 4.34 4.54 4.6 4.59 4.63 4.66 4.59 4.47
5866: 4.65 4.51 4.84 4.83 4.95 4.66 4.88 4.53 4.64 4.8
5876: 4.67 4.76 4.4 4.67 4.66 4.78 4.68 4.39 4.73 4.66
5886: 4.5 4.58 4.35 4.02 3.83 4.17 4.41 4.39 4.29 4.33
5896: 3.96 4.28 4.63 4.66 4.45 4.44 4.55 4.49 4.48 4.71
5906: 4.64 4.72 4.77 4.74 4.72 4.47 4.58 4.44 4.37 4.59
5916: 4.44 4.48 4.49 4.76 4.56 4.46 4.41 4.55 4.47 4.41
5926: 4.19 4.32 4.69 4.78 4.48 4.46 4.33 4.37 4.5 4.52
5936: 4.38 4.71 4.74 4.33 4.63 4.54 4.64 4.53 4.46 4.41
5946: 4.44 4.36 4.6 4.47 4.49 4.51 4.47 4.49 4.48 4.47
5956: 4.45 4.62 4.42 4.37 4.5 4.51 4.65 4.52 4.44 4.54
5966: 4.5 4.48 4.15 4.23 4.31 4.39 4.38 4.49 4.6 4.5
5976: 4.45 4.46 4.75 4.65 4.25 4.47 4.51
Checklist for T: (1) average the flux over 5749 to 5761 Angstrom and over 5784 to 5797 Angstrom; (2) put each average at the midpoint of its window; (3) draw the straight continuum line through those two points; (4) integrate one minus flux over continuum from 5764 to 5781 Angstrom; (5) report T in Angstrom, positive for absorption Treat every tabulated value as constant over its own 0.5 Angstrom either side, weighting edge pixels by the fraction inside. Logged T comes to -0.1 Angstrom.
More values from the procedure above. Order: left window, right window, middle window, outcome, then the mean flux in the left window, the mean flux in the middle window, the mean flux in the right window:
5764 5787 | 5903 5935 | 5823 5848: 0.3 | 4.68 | 4.56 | 4.53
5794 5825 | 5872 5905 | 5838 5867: 0.3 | 4.69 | 4.54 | 4.48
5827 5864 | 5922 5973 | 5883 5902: 0.6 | 4.54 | 4.38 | 4.47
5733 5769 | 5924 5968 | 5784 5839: -0.5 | 4.67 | 4.66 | 4.49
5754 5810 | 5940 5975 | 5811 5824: -0.2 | 4.69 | 4.73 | 4.47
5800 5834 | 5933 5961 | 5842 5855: 0.2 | 4.67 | 4.57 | 4.5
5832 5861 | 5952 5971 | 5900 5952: -0.5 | 4.53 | 4.52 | 4.45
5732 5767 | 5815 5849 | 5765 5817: -0.6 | 4.66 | 4.69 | 4.6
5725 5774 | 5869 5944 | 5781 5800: -0.3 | 4.66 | 4.69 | 4.52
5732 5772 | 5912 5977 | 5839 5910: 0.1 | 4.67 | 4.54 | 4.48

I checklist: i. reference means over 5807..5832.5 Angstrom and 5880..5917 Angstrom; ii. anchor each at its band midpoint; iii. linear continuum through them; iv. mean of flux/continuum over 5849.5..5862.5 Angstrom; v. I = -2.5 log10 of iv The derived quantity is 0.02 mag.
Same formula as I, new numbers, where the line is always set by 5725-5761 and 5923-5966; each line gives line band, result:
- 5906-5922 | -0.01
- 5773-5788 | -0.01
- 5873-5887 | -0.02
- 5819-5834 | -0.01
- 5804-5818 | -0.04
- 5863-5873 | -0.03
